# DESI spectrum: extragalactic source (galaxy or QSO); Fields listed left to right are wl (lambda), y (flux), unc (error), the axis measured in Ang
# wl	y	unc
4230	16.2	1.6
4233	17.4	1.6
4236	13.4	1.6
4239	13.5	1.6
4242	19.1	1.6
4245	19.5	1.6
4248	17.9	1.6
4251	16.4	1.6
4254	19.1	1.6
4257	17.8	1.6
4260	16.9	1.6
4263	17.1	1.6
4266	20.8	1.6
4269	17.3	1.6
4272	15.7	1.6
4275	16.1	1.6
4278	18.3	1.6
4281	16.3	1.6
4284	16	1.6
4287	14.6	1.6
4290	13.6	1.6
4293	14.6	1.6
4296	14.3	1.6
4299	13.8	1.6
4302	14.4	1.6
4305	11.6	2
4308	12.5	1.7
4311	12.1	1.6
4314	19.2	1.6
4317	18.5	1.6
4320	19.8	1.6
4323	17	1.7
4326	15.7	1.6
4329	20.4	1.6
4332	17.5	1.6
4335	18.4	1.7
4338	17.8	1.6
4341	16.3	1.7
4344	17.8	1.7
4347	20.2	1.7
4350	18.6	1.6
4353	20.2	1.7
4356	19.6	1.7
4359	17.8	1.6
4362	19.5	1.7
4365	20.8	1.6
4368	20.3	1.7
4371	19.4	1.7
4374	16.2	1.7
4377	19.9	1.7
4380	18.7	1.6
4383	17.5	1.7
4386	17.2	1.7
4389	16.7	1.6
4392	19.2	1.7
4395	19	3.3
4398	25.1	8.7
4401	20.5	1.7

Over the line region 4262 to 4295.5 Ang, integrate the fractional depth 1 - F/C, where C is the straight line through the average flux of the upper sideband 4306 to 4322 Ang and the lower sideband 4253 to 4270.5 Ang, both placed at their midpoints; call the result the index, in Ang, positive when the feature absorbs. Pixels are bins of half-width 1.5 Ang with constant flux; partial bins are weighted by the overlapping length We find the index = 2.4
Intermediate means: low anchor 18.1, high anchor 16.3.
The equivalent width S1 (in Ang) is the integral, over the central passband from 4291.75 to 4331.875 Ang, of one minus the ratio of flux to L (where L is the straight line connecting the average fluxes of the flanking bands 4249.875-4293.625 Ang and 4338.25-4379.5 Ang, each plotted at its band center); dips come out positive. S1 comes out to 4.6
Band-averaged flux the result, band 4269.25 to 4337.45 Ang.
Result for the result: 16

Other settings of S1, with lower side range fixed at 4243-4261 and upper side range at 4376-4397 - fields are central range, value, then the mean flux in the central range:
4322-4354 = 0.2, 18.2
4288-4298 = 2.2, 14.2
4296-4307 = 2.9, 13.4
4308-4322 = 1.0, 16.9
